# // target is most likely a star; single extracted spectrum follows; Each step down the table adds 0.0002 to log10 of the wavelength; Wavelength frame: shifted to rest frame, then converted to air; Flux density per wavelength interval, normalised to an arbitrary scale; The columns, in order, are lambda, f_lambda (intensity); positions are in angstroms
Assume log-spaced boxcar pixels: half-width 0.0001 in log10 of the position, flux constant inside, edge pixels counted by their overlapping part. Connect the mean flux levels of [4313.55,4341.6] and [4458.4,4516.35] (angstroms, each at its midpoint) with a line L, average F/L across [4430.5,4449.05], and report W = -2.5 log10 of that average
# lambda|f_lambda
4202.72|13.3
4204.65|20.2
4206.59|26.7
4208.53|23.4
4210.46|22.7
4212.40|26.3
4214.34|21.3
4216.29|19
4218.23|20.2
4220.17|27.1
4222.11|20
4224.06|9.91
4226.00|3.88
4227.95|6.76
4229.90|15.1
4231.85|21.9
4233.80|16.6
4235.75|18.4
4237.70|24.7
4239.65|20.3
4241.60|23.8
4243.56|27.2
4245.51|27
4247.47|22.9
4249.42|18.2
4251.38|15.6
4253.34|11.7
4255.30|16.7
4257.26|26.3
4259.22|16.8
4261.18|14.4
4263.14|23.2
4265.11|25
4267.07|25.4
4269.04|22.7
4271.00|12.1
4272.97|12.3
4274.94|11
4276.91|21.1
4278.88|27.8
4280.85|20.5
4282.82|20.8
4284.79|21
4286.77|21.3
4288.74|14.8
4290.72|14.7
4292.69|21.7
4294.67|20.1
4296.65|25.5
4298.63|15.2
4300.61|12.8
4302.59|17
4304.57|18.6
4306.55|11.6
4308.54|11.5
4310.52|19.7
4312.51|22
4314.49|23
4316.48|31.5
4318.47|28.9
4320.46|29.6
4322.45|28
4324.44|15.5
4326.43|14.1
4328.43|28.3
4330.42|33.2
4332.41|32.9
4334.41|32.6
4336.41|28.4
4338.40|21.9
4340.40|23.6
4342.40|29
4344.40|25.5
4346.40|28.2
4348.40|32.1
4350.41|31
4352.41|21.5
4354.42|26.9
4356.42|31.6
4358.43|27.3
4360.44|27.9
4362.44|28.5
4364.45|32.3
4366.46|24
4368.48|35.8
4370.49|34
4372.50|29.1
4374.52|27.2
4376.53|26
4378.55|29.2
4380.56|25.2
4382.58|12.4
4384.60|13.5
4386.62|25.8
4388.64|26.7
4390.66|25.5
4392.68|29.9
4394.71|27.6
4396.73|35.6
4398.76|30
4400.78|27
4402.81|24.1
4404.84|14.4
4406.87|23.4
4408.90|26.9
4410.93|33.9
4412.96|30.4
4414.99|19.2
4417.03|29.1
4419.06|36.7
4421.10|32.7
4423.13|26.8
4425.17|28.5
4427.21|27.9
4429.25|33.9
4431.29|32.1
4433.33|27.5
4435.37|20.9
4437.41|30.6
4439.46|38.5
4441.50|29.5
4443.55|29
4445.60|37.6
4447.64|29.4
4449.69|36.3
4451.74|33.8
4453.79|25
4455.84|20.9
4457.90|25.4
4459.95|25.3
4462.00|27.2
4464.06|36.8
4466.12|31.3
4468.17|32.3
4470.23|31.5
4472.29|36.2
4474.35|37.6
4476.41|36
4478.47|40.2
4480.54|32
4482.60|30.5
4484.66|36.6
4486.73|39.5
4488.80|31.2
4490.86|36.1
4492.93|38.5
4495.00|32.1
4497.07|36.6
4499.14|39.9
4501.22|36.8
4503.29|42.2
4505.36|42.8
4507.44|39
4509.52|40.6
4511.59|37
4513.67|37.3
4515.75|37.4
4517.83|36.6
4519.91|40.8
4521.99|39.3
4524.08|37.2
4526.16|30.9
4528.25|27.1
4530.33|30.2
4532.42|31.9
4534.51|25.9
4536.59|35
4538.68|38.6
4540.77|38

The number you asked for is 0.08 mag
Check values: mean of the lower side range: 26.6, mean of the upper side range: 35.6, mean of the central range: 30.7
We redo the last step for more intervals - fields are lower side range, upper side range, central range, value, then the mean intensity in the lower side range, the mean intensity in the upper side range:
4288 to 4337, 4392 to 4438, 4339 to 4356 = -0.13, 22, 28.2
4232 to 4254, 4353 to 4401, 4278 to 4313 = 0.24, 20.8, 27.4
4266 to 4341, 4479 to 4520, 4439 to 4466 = 0.11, 21.4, 37.1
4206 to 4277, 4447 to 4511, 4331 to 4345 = -0.10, 19.3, 34.2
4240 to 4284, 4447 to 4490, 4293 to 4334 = 0.05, 20.1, 32.2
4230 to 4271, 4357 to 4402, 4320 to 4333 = -0.04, 20.6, 27.3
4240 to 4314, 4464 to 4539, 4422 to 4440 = 0.04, 19.2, 35.7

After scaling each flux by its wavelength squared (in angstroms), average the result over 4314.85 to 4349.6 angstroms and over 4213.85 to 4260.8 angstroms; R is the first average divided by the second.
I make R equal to 1.5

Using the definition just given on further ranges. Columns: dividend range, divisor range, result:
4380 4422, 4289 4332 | 1.29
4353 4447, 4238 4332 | 1.44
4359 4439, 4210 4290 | 1.53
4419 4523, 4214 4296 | 1.95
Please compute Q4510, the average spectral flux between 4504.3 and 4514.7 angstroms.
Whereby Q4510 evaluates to 39.4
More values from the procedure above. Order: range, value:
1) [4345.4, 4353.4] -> 28.2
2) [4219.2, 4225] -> 19.1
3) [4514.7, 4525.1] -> 38.2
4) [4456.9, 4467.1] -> 29.2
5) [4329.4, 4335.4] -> 32.9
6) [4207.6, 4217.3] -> 22.5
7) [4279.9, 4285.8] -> 20.8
